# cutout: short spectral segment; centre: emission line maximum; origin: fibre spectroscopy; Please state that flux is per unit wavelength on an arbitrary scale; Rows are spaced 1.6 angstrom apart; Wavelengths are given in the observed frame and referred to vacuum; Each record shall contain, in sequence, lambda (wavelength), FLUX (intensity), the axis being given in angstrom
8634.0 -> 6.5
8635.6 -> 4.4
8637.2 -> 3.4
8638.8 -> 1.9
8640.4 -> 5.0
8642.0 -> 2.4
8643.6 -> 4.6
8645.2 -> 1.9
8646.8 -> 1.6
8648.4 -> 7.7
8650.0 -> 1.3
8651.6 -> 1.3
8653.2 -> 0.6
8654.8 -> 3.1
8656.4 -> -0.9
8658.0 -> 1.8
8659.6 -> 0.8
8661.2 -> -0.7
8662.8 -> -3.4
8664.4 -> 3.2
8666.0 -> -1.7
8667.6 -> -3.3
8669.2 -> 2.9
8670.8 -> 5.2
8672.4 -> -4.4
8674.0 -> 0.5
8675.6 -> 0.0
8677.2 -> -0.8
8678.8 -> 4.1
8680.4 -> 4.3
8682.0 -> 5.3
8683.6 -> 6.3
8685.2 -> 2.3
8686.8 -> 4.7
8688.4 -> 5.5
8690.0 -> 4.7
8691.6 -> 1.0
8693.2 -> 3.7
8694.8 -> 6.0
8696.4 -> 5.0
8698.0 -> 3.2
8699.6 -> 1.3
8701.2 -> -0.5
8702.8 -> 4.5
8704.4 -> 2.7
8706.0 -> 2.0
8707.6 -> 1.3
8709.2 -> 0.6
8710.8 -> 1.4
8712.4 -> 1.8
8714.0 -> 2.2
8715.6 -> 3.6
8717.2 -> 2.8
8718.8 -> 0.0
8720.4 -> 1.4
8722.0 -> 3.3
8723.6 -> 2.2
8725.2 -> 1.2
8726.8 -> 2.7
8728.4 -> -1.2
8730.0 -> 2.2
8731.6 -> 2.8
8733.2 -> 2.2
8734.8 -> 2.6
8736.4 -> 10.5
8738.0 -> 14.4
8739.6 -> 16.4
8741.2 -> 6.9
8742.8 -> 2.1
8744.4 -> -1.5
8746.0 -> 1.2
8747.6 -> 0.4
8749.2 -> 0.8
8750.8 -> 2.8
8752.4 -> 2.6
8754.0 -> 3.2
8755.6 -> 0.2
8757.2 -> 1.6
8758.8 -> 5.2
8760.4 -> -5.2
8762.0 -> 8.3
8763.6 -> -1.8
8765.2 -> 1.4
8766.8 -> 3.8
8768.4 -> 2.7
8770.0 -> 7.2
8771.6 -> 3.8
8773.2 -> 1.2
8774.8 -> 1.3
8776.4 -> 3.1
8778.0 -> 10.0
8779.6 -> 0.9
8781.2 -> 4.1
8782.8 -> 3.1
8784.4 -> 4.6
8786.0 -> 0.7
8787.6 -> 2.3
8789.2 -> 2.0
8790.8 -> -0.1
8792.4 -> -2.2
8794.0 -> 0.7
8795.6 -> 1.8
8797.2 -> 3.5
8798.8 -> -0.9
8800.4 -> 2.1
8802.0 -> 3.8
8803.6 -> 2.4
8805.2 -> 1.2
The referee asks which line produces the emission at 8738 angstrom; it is H-beta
